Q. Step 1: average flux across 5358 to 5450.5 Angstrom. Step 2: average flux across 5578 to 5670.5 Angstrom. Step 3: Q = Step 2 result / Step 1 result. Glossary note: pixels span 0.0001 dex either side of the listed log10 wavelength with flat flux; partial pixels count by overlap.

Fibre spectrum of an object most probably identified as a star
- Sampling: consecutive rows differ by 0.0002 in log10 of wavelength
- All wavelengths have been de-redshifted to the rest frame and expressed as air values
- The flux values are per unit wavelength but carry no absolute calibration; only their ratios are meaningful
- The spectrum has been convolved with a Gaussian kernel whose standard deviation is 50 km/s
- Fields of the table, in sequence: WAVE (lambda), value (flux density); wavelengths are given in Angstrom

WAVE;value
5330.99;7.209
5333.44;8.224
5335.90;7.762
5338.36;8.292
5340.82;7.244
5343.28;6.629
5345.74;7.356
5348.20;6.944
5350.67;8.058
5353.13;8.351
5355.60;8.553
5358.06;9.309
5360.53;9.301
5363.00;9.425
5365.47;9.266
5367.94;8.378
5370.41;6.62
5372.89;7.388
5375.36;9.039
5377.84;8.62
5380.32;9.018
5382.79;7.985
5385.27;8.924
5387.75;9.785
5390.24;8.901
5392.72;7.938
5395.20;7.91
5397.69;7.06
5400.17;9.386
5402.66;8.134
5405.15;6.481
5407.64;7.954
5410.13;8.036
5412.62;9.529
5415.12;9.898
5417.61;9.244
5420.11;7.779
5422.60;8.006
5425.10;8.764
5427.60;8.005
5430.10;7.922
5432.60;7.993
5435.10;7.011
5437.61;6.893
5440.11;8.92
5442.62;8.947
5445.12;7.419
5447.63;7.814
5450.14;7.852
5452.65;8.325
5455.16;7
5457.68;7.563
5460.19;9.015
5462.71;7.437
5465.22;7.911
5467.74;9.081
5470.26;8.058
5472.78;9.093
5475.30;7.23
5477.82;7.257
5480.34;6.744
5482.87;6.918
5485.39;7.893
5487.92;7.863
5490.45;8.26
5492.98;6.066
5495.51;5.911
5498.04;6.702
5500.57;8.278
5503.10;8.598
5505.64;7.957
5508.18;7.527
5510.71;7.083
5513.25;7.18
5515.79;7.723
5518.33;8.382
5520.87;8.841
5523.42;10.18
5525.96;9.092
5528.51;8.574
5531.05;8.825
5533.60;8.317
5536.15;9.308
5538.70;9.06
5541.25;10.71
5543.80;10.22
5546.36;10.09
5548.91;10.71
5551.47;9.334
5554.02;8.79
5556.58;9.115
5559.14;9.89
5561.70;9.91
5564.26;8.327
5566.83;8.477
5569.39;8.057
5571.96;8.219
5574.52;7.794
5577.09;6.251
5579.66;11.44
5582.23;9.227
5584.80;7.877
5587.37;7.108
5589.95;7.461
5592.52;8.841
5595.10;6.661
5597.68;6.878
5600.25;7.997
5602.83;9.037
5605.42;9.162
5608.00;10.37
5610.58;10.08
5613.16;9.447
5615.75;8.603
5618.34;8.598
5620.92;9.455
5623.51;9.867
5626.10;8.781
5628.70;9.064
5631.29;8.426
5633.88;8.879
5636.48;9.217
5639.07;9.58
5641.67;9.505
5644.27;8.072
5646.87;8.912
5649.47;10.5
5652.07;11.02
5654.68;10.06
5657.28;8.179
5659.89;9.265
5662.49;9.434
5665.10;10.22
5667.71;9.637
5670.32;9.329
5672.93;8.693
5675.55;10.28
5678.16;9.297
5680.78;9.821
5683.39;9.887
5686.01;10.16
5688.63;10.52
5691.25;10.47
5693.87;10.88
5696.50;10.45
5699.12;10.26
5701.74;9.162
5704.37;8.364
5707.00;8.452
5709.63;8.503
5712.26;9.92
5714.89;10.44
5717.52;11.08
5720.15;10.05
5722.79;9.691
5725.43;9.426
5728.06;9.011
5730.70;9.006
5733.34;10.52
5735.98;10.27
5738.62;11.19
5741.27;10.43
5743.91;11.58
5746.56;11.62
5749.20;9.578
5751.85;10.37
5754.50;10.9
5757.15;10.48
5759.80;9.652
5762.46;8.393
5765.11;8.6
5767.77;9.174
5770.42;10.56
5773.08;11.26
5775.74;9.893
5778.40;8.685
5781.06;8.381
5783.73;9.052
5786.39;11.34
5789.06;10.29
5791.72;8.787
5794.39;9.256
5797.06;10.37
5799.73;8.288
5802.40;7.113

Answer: 1.1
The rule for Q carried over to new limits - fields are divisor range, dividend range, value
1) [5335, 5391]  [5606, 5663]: 1.12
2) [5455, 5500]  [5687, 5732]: 1.29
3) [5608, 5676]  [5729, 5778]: 1.09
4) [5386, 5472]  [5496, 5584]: 1.07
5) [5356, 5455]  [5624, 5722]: 1.15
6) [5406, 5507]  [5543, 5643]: 1.12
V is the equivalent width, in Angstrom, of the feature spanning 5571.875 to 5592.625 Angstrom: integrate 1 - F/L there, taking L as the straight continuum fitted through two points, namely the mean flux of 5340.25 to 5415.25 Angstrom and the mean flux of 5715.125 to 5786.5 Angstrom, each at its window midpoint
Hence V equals 2.27 Angstrom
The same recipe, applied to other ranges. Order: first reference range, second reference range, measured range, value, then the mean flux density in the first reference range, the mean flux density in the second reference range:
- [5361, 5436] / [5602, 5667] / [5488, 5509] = 3.2 Angstrom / 8.36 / 9.35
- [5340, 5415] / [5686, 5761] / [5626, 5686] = 1.9 Angstrom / 8.28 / 10.1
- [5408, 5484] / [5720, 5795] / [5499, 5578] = -1.2 Angstrom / 8.05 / 9.91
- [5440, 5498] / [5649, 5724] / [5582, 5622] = 2.0 Angstrom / 7.72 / 9.79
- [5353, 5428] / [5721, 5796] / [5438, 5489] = 5.1 Angstrom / 8.49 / 9.91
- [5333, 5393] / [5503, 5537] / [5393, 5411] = 1.0 Angstrom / 8.3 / 8.38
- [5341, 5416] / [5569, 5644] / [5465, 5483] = 1.4 Angstrom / 8.32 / 8.69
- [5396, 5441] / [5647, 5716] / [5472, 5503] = 4.3 Angstrom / 8.16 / 9.72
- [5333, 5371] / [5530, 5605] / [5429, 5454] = 1.4 Angstrom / 8.13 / 8.76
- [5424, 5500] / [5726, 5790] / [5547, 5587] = -1.6 Angstrom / 7.73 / 10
